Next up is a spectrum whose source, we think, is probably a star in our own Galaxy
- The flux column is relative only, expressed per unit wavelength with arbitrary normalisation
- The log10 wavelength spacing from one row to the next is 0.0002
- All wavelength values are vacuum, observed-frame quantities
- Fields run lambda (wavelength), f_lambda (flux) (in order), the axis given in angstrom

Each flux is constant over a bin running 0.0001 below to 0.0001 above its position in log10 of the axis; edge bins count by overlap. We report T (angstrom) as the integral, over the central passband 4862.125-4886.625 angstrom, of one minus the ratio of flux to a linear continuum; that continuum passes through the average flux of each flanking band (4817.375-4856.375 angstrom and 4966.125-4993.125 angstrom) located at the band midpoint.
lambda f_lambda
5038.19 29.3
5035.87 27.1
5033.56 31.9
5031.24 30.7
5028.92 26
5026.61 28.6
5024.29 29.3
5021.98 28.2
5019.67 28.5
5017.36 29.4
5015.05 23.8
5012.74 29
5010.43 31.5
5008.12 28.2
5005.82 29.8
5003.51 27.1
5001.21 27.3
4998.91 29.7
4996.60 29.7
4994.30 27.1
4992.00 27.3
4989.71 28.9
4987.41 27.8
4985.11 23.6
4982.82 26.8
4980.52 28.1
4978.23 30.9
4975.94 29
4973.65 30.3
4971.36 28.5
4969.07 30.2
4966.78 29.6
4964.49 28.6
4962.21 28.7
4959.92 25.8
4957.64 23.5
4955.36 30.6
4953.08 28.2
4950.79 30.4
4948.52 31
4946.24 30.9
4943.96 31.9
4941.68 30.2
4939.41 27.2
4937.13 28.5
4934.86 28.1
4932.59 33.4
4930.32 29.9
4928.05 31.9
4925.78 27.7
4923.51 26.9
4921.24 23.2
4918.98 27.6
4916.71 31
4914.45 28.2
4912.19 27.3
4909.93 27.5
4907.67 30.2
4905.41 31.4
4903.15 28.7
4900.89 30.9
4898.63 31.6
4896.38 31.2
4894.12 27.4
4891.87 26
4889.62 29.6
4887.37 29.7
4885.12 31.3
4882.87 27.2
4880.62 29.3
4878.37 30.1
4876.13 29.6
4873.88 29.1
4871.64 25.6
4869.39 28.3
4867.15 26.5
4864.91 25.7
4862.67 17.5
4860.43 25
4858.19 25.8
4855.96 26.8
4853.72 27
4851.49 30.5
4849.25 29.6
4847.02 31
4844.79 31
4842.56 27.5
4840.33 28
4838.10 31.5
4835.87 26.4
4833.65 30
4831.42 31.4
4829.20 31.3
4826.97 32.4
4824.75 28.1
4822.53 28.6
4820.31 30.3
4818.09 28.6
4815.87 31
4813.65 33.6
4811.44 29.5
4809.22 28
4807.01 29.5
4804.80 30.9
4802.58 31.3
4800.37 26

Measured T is 1.38 angstrom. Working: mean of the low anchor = 29.5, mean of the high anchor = 28.4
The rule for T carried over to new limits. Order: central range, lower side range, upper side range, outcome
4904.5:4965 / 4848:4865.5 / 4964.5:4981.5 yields -1.17 angstrom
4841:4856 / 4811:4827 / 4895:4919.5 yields 0.40 angstrom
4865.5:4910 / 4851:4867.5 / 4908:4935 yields -3.62 angstrom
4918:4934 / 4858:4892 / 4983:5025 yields -0.59 angstrom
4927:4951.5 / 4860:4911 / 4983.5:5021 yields -1.86 angstrom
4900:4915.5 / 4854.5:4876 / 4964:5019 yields -1.44 angstrom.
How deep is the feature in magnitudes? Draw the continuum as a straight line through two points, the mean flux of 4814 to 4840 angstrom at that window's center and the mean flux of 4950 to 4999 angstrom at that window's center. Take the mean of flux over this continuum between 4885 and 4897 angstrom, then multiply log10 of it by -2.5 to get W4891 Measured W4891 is 0.01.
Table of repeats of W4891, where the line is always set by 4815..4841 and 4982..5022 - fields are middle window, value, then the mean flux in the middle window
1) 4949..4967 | 0.009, 28.2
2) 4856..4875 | 0.154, 25.5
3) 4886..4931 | 0.003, 28.9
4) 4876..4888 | -0.010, 29.5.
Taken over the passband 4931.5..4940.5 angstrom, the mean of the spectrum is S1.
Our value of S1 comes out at 29.3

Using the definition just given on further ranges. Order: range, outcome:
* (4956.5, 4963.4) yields 26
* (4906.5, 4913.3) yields 28.4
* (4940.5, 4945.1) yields 31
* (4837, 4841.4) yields 29.8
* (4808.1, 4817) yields 30.5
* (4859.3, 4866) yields 22.7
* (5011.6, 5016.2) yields 26.4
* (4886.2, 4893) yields 28.5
